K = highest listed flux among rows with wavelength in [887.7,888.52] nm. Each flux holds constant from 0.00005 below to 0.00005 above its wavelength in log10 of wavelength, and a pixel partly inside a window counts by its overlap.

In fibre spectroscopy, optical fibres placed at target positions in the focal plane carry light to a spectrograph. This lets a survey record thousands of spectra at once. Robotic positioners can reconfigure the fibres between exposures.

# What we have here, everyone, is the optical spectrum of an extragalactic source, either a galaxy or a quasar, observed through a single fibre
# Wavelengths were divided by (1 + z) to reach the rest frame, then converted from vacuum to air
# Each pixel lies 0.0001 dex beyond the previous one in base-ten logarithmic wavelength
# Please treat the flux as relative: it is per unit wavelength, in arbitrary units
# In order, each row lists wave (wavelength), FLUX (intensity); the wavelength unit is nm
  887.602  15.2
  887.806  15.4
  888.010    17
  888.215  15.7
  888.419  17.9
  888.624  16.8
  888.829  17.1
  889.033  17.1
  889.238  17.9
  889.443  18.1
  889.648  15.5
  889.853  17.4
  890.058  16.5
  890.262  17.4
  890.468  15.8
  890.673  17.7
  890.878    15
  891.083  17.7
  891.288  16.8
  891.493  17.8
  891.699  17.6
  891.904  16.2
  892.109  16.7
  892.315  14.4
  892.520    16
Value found 17.9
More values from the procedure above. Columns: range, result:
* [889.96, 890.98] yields 17.7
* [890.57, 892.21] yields 17.8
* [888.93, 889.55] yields 18.1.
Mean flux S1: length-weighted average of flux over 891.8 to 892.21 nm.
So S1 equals 16.5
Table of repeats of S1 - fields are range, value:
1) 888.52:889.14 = 17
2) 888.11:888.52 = 16.8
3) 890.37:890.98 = 16.2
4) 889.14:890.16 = 17.1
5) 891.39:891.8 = 17.7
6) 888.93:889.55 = 17.7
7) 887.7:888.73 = 16.6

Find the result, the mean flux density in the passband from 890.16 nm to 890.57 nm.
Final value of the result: 16.6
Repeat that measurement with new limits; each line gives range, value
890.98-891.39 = 17.3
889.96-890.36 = 17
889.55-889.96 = 16.5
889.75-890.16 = 17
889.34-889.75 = 16.8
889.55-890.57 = 16.5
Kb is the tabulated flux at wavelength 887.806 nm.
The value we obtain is 15.4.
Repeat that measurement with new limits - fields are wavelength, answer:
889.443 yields 18.1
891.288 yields 16.8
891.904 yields 16.2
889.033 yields 17.1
